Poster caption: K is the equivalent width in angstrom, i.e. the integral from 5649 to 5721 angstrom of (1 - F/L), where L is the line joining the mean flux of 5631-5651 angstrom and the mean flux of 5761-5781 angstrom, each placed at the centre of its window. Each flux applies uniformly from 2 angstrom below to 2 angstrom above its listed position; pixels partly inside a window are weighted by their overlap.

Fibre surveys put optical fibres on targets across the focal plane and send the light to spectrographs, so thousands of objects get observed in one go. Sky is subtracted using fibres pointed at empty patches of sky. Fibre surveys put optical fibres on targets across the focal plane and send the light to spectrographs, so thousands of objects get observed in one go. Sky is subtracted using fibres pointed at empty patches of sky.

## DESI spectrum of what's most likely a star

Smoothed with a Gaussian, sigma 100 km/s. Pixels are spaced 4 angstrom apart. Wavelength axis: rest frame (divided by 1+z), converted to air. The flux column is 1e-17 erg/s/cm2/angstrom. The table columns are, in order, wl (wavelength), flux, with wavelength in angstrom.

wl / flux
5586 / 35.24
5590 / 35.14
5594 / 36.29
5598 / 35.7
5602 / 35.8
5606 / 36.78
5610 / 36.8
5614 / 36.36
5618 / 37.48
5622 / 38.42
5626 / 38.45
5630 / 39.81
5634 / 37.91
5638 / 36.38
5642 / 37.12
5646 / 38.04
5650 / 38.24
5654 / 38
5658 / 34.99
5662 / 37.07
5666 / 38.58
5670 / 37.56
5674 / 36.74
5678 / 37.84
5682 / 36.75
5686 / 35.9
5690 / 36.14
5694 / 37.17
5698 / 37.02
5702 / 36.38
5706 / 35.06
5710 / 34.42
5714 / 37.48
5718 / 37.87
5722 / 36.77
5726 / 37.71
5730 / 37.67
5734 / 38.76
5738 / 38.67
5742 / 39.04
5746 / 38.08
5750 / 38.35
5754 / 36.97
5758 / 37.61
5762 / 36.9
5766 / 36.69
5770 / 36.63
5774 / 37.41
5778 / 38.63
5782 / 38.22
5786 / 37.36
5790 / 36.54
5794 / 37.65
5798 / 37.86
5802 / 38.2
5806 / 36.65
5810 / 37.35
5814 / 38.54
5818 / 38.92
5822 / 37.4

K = 1.3 angstrom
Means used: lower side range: 37.6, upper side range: 37.3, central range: 36.8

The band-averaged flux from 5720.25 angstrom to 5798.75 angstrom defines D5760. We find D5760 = 37.7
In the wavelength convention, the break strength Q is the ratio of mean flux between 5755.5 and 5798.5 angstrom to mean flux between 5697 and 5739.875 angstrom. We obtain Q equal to 1.0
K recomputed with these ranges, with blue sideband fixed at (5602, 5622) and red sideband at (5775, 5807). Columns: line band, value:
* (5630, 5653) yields -0.5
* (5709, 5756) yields -0.4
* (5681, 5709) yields 0.7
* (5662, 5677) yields -0.2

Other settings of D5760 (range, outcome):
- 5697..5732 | 36.7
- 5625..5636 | 38.7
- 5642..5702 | 37.1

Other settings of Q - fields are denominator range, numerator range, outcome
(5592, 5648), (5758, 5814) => 1.01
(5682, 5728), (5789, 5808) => 1.02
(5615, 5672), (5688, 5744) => 0.99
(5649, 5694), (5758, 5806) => 1.01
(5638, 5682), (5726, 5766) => 1.02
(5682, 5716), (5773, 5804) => 1.04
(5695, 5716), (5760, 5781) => 1.03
